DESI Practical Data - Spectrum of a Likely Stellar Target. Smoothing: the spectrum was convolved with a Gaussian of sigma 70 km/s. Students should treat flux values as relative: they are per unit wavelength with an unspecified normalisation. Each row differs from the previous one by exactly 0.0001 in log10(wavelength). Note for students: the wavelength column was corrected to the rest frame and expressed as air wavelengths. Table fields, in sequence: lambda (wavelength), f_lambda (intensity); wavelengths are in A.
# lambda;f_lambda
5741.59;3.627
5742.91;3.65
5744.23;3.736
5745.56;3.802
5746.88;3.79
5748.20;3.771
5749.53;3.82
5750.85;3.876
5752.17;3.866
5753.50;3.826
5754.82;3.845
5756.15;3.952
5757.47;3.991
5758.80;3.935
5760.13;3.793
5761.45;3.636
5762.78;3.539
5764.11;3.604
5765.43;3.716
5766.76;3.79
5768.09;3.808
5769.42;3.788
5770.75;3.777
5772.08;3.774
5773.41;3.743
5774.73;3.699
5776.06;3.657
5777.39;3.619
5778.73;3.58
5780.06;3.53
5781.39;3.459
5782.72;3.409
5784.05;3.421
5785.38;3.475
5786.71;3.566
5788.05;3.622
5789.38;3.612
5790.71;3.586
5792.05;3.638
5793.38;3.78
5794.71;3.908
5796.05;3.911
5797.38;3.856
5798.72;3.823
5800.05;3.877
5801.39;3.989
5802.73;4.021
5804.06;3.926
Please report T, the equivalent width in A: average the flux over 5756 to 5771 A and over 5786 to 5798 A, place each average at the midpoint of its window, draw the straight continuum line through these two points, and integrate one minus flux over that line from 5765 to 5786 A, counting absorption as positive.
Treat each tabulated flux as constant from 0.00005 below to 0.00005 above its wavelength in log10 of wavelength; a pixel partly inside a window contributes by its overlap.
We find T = 0.6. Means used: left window 3.77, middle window 3.64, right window 3.72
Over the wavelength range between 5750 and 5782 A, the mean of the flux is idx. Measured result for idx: 3.74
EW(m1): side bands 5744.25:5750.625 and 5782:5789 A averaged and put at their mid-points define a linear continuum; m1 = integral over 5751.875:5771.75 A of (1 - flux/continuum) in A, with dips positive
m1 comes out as -0.6 A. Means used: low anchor 3.79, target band 3.79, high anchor 3.5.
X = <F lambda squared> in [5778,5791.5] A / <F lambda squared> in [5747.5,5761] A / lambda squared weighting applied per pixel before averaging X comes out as 0.92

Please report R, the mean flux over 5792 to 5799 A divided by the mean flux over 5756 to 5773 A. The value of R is 1.0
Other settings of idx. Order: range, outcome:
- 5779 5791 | 3.52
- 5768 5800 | 3.67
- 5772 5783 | 3.61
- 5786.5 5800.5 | 3.75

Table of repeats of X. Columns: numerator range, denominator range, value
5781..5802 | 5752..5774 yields 0.98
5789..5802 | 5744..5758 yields 1.00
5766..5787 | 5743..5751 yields 0.97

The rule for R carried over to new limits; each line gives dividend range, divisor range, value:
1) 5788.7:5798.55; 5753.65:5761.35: 0.97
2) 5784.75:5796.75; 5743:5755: 0.97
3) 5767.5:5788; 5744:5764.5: 0.95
